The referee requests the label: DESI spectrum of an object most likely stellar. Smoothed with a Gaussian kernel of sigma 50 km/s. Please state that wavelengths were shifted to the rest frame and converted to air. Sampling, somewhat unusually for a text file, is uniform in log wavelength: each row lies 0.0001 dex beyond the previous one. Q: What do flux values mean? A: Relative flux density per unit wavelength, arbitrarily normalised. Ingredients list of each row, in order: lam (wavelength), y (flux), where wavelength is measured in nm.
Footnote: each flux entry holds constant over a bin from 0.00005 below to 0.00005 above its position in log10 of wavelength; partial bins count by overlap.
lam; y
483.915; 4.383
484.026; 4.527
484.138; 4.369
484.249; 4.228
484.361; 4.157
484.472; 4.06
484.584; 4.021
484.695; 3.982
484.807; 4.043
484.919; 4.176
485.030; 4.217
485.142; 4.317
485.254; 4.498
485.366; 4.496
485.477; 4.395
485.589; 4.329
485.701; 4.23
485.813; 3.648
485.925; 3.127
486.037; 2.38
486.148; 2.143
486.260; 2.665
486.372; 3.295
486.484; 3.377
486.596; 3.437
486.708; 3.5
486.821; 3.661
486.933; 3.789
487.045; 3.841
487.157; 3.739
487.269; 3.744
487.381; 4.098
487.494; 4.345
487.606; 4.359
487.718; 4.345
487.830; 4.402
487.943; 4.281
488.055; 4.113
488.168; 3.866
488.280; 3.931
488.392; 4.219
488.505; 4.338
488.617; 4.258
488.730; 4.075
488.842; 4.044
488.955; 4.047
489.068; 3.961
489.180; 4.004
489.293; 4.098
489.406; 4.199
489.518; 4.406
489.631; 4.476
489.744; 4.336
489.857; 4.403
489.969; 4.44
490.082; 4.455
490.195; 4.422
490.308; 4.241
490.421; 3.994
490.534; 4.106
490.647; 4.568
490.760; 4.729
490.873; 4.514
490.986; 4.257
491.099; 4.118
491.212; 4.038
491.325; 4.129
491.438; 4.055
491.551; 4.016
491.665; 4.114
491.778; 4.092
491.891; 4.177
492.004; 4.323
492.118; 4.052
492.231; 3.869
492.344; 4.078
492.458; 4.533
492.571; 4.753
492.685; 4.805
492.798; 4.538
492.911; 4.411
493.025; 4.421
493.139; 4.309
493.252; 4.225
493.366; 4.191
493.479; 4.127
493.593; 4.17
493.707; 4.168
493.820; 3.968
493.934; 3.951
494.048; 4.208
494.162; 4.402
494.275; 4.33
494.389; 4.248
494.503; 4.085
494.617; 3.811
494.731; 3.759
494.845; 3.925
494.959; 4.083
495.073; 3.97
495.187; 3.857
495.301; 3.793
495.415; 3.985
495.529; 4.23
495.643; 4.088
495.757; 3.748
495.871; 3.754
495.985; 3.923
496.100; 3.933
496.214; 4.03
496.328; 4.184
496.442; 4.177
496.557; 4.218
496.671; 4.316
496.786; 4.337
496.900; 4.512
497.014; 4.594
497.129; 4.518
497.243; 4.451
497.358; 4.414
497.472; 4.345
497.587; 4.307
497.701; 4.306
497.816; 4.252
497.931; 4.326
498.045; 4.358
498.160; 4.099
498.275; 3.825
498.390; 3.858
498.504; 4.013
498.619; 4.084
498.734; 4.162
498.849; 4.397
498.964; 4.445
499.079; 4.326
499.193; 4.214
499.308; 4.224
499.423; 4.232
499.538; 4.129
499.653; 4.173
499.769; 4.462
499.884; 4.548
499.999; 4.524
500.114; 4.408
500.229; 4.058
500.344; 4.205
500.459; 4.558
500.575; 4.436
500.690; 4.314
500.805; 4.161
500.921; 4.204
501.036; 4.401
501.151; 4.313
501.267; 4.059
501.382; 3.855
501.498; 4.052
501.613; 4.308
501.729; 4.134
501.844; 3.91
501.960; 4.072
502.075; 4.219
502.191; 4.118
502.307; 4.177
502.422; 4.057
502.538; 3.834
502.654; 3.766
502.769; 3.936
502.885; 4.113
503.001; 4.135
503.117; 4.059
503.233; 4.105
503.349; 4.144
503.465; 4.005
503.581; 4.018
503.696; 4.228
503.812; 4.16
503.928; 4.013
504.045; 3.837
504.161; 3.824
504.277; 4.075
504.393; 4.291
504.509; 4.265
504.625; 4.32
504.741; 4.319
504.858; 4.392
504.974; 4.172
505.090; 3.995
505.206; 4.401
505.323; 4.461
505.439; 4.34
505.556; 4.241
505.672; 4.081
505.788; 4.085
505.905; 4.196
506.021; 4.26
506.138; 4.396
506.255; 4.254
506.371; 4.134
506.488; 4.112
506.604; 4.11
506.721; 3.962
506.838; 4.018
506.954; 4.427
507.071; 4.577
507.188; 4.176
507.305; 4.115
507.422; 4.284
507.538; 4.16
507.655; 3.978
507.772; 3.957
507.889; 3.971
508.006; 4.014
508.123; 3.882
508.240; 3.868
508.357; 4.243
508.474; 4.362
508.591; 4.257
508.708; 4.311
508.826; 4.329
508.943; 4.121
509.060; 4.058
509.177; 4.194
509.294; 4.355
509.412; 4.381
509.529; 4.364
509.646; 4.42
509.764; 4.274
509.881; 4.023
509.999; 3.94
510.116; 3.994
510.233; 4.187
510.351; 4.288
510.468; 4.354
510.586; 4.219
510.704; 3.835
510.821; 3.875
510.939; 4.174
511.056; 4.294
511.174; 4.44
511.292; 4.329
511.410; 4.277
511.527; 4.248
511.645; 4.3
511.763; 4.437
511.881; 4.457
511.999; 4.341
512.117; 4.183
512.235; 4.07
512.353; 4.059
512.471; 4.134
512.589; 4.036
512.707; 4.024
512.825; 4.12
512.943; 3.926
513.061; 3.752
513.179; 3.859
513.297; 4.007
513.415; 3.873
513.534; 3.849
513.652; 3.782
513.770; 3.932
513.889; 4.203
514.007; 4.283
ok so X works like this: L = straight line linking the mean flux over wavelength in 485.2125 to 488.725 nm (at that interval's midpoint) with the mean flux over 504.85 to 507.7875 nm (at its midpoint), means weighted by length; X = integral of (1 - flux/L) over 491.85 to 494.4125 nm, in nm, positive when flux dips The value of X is -0.21 nm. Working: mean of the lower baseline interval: 3.84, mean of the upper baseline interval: 4.2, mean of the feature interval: 4.27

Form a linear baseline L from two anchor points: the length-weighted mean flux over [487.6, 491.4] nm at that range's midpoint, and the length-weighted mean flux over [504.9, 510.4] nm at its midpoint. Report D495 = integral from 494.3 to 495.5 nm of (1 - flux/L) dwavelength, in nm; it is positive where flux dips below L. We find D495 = 0.072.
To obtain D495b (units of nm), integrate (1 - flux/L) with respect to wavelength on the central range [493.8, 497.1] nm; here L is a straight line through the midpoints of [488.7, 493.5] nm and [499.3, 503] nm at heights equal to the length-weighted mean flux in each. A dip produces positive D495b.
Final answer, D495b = 0.109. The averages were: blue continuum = 4.26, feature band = 4.09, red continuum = 4.18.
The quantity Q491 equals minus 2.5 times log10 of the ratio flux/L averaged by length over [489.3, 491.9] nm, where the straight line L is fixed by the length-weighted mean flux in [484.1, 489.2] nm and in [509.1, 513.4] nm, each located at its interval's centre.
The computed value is -0.082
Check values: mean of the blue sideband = 3.92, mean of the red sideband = 4.17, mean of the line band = 4.27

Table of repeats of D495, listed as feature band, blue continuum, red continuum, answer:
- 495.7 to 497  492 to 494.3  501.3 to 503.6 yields 0.024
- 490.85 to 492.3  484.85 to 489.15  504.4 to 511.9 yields -0.062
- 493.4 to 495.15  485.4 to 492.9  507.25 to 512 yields 0.004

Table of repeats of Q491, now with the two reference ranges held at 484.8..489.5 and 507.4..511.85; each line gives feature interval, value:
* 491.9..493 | -0.10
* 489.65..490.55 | -0.10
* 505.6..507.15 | -0.01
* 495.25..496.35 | 0.01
